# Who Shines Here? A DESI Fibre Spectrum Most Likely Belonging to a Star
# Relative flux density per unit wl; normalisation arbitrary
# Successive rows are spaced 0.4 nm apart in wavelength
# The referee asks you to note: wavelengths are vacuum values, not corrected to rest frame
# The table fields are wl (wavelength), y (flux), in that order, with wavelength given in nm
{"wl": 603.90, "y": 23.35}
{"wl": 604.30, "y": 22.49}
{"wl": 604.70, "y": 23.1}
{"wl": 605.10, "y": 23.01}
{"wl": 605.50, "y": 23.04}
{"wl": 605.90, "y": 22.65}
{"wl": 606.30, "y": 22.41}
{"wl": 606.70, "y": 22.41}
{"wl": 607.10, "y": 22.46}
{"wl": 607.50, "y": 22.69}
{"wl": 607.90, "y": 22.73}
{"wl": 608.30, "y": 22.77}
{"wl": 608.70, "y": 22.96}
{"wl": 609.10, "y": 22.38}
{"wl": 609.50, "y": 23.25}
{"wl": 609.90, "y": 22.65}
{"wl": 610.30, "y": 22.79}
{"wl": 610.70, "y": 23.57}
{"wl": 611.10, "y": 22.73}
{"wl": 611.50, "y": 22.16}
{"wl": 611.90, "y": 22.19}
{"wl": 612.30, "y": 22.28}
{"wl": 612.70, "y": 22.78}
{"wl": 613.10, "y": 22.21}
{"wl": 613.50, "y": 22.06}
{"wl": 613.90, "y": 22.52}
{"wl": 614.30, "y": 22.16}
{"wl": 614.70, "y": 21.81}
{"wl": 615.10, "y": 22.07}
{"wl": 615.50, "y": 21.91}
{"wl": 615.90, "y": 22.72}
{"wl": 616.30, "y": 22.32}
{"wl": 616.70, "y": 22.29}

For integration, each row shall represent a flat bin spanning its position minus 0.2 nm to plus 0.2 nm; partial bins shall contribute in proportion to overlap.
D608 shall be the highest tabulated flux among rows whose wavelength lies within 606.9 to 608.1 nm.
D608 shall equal 22.73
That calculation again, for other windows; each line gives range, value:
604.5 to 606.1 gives 23.1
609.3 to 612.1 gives 23.57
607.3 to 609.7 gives 23.25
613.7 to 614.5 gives 22.52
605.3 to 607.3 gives 23.04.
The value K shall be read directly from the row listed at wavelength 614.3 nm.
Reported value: 22.16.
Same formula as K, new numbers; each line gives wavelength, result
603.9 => 23.35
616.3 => 22.32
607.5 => 22.69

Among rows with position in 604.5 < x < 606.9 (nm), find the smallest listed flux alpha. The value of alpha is 22.41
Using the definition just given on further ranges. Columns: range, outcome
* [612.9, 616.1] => 21.81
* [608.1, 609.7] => 22.38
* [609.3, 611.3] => 22.65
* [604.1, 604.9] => 22.49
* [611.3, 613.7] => 22.06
